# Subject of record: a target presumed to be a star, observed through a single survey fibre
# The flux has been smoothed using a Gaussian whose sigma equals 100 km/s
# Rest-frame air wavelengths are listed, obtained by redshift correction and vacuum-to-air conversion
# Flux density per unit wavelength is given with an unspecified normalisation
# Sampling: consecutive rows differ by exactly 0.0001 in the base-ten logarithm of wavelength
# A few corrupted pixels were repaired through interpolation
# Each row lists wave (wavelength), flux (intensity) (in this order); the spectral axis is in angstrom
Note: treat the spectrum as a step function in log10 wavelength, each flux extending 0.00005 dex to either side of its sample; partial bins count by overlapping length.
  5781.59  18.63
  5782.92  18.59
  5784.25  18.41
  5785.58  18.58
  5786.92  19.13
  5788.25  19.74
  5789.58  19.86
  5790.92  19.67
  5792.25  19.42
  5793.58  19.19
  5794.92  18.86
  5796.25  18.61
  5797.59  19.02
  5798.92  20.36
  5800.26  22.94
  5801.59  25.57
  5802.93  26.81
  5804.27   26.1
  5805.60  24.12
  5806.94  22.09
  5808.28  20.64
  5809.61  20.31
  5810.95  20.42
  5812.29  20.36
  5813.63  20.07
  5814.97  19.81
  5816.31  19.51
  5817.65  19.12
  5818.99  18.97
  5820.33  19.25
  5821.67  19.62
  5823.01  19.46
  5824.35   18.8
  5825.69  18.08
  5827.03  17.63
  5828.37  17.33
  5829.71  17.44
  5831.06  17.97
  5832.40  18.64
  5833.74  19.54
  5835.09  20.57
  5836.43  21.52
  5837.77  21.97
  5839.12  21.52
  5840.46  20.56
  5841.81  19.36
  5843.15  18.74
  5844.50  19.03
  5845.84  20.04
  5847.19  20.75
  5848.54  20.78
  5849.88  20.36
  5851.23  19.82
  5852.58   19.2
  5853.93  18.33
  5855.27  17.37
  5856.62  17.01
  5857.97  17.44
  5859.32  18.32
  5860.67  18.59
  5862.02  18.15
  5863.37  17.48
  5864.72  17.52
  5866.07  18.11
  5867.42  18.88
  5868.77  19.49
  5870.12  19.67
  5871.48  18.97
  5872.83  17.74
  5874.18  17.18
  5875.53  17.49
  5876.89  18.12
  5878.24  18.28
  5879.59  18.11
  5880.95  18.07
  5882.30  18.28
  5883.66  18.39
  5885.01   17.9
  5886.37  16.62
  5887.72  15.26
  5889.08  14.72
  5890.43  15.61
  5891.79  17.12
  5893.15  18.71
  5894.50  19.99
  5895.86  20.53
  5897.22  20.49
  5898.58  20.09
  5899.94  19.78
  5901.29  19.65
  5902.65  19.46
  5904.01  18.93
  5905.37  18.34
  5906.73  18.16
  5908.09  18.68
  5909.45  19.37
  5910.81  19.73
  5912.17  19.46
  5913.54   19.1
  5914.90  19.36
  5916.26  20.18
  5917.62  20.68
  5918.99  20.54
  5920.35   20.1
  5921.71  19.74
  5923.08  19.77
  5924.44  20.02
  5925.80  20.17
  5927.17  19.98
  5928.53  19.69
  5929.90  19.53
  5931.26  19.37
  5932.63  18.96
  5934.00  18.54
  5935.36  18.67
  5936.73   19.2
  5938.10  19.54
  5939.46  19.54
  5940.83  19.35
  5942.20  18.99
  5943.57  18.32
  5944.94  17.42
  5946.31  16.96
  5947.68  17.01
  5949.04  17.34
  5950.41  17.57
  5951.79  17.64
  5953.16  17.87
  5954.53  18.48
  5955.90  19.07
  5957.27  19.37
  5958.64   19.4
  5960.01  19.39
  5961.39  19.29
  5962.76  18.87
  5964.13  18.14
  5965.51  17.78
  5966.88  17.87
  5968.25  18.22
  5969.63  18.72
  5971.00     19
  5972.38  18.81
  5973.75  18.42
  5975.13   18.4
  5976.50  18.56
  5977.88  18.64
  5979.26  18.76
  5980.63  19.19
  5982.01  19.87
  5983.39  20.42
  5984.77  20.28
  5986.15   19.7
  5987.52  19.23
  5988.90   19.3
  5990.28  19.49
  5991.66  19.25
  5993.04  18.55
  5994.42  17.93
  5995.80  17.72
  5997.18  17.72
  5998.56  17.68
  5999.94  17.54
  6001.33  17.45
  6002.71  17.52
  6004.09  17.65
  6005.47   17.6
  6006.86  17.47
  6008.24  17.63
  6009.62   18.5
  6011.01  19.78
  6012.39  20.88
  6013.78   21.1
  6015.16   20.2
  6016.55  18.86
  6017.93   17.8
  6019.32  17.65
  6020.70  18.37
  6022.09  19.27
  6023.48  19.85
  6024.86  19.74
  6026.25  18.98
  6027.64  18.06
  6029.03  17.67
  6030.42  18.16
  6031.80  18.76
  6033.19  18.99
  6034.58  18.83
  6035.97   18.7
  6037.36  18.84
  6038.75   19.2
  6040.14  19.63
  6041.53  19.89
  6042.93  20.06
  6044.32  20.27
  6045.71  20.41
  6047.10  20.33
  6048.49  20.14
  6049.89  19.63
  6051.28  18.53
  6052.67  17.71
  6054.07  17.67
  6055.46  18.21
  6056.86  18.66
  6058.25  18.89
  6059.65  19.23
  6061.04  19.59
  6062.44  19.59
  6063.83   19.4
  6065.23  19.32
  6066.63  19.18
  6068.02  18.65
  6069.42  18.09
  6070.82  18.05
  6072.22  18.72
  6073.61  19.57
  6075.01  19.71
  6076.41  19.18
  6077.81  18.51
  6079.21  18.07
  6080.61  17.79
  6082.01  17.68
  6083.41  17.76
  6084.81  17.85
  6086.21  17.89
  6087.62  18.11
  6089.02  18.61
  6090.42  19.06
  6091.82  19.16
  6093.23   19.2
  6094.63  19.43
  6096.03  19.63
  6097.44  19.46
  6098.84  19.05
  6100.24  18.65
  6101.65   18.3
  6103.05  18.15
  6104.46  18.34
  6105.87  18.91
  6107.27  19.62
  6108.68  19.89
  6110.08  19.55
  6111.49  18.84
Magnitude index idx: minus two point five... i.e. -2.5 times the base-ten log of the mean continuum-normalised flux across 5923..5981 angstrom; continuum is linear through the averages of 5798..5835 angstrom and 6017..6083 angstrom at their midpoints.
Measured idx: 0.05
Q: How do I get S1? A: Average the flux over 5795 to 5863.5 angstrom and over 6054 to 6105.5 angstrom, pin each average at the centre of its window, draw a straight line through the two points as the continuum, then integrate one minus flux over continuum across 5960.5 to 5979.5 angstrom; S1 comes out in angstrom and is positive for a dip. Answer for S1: 0.7 angstrom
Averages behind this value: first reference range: 19.9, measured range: 18.5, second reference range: 18.7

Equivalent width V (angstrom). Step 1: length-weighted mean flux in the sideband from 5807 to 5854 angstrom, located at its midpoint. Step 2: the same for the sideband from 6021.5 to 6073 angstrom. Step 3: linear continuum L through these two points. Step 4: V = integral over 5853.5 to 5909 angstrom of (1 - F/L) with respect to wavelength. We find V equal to 3.6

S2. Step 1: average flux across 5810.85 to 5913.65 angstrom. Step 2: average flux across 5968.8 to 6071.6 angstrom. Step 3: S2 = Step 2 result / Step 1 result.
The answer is 1.00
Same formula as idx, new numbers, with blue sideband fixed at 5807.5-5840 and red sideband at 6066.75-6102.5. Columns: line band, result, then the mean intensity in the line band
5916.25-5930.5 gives -0.05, 20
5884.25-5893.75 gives 0.17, 16.6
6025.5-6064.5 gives -0.02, 19.1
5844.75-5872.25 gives 0.03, 18.8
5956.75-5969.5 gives 0.02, 18.7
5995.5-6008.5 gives 0.08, 17.6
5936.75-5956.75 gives 0.05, 18.3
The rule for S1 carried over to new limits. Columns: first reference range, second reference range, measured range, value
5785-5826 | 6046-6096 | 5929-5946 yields 0.6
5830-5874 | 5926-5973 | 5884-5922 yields 0.0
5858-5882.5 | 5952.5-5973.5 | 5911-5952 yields -1.3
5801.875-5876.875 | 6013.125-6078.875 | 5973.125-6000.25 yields 0.5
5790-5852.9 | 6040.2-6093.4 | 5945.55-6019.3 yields 2.9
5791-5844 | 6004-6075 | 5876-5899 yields 2.2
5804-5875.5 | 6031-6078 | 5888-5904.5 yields 0.5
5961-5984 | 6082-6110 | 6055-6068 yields -0.2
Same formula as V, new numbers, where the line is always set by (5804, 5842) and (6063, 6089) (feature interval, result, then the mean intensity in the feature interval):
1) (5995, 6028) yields 0.6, 18.5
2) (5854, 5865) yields 1.1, 17.8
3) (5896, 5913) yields 0.1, 19.4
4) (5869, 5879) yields 0.7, 18.3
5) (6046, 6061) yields -0.2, 19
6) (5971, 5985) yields 0.0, 19.1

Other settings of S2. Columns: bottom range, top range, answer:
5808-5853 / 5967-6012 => 0.95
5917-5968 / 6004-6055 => 1.00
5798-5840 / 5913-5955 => 0.93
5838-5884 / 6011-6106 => 1.01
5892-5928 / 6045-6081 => 0.97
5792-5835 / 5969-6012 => 0.92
